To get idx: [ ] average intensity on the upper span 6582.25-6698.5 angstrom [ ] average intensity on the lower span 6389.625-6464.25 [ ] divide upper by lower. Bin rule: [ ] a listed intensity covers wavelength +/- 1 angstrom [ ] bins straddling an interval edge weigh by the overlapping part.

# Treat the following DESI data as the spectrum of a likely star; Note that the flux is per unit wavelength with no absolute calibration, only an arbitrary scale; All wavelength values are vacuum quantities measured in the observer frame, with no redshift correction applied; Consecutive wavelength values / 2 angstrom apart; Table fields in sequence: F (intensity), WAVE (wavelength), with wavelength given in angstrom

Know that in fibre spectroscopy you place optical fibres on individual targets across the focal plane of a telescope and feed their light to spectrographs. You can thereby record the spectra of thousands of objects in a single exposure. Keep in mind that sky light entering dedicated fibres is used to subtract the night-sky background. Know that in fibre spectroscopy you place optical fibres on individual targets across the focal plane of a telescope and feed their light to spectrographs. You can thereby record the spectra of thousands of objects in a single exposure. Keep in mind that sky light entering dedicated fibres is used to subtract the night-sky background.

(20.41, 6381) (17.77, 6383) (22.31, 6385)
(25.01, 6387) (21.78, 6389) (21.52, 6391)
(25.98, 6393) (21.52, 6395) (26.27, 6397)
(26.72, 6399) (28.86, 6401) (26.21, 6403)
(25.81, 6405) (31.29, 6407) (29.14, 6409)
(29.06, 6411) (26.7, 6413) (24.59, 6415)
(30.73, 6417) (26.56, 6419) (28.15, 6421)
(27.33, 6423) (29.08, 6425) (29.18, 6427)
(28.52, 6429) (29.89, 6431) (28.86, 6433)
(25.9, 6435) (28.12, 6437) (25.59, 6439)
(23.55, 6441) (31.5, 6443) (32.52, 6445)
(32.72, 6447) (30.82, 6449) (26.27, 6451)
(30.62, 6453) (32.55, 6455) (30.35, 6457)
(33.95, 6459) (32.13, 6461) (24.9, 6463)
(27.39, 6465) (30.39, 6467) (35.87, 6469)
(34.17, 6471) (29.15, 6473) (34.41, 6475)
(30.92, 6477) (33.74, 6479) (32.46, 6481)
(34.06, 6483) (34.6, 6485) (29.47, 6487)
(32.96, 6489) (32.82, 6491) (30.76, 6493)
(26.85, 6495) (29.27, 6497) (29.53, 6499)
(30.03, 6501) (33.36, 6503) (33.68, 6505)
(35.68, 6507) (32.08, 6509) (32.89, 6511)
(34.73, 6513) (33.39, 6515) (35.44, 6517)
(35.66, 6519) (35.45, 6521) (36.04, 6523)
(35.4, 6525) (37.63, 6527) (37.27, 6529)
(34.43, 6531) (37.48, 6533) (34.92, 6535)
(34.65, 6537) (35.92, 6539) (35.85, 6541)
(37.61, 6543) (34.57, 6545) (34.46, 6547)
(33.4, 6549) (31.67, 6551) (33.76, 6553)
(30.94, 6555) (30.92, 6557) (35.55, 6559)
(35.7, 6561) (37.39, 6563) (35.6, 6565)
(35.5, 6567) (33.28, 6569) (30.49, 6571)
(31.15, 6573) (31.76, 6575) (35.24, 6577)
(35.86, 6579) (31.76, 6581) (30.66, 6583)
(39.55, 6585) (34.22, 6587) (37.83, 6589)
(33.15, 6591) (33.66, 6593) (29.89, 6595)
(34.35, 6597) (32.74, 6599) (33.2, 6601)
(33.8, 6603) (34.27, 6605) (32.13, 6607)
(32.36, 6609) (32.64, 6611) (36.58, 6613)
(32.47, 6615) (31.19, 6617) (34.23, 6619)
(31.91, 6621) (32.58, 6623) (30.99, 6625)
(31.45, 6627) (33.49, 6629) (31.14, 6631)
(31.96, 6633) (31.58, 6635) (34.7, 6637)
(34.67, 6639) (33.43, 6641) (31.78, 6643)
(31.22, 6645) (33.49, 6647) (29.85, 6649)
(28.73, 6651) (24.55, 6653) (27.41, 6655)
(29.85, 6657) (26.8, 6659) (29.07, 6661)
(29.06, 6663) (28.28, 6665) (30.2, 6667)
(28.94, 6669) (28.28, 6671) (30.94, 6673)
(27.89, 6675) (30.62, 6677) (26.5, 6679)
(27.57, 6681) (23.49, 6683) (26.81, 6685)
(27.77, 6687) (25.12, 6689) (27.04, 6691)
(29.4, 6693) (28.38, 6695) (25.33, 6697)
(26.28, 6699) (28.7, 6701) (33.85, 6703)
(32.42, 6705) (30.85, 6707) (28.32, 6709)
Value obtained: 1.1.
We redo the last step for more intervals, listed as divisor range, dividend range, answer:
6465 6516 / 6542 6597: 1.05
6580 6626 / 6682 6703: 0.82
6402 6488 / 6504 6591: 1.16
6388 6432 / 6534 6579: 1.26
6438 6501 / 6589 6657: 1.04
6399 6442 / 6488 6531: 1.20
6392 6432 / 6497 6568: 1.25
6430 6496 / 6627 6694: 0.96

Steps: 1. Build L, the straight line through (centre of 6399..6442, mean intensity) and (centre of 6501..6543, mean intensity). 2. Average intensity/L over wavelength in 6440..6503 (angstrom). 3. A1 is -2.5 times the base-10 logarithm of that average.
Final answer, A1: 0.012 mag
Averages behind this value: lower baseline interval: 27.7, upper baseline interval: 35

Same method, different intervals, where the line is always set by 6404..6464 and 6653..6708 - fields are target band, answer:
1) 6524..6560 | -0.21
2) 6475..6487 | -0.15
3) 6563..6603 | -0.18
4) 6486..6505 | -0.07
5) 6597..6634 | -0.15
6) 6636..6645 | -0.17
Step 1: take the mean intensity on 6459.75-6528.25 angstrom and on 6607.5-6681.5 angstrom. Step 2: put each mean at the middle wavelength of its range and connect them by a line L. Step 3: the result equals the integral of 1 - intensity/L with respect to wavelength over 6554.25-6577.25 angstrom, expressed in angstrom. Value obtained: -1.35 angstrom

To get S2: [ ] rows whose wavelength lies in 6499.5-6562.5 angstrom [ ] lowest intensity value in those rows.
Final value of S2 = 30.03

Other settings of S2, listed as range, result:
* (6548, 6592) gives 30.49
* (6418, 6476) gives 23.55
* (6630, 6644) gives 31.14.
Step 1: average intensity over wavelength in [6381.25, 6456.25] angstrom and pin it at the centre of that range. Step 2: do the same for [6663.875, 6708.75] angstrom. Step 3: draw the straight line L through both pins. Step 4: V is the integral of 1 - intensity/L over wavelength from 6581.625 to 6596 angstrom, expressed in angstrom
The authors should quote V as -3.14 angstrom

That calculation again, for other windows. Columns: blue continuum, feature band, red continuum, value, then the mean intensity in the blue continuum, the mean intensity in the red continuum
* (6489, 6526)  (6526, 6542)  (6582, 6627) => -1.43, 32.9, 33.3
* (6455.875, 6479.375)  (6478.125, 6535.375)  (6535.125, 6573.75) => -1.48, 31.4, 34.2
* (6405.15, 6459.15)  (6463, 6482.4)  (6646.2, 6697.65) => -2.00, 28.9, 28.1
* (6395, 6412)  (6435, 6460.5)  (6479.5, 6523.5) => 0.13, 27.5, 32.8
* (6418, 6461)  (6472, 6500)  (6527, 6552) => 0.45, 29.2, 35.3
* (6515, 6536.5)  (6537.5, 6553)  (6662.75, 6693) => 0.05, 35.8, 27.9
